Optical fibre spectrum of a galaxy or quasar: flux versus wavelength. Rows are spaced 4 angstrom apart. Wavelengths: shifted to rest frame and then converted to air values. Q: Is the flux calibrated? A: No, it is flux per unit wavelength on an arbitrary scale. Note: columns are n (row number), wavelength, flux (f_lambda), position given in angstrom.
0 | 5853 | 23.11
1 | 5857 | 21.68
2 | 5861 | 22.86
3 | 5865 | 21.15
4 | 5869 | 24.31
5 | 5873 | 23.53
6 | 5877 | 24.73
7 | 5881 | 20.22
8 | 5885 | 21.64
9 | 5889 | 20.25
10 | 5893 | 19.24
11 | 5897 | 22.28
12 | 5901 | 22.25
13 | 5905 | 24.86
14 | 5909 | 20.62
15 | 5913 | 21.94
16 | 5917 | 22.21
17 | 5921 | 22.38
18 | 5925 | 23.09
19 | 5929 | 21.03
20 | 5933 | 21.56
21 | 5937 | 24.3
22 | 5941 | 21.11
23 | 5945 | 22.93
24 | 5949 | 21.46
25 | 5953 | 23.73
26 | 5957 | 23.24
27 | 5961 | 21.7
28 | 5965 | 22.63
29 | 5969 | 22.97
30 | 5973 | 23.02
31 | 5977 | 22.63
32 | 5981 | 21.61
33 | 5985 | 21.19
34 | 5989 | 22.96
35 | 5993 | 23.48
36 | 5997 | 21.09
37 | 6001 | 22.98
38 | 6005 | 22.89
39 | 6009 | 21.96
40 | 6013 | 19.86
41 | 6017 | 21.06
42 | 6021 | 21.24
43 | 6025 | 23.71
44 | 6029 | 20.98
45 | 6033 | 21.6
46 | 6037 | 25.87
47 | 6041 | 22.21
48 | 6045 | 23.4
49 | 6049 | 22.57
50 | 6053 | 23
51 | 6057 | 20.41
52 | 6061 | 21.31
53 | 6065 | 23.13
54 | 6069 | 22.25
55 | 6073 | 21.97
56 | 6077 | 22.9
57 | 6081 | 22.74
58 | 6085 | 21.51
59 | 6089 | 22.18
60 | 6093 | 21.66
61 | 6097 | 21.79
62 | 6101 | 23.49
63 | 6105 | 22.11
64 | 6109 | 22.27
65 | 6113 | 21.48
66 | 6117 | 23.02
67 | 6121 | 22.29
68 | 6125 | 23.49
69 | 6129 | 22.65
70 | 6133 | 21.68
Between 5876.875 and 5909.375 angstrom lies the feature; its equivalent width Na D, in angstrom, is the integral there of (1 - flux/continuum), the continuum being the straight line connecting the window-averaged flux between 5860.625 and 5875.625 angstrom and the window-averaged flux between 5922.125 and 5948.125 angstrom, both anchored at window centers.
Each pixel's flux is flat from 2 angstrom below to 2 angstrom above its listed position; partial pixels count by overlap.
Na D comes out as 1.56 angstrom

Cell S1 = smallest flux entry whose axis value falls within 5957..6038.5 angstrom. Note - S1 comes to 19.86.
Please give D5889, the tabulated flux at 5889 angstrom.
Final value 20.25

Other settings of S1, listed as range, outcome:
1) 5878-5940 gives 19.24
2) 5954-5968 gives 21.7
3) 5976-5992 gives 21.19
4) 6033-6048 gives 21.6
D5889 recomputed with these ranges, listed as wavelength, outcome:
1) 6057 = 20.41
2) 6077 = 22.9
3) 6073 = 21.97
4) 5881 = 20.22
